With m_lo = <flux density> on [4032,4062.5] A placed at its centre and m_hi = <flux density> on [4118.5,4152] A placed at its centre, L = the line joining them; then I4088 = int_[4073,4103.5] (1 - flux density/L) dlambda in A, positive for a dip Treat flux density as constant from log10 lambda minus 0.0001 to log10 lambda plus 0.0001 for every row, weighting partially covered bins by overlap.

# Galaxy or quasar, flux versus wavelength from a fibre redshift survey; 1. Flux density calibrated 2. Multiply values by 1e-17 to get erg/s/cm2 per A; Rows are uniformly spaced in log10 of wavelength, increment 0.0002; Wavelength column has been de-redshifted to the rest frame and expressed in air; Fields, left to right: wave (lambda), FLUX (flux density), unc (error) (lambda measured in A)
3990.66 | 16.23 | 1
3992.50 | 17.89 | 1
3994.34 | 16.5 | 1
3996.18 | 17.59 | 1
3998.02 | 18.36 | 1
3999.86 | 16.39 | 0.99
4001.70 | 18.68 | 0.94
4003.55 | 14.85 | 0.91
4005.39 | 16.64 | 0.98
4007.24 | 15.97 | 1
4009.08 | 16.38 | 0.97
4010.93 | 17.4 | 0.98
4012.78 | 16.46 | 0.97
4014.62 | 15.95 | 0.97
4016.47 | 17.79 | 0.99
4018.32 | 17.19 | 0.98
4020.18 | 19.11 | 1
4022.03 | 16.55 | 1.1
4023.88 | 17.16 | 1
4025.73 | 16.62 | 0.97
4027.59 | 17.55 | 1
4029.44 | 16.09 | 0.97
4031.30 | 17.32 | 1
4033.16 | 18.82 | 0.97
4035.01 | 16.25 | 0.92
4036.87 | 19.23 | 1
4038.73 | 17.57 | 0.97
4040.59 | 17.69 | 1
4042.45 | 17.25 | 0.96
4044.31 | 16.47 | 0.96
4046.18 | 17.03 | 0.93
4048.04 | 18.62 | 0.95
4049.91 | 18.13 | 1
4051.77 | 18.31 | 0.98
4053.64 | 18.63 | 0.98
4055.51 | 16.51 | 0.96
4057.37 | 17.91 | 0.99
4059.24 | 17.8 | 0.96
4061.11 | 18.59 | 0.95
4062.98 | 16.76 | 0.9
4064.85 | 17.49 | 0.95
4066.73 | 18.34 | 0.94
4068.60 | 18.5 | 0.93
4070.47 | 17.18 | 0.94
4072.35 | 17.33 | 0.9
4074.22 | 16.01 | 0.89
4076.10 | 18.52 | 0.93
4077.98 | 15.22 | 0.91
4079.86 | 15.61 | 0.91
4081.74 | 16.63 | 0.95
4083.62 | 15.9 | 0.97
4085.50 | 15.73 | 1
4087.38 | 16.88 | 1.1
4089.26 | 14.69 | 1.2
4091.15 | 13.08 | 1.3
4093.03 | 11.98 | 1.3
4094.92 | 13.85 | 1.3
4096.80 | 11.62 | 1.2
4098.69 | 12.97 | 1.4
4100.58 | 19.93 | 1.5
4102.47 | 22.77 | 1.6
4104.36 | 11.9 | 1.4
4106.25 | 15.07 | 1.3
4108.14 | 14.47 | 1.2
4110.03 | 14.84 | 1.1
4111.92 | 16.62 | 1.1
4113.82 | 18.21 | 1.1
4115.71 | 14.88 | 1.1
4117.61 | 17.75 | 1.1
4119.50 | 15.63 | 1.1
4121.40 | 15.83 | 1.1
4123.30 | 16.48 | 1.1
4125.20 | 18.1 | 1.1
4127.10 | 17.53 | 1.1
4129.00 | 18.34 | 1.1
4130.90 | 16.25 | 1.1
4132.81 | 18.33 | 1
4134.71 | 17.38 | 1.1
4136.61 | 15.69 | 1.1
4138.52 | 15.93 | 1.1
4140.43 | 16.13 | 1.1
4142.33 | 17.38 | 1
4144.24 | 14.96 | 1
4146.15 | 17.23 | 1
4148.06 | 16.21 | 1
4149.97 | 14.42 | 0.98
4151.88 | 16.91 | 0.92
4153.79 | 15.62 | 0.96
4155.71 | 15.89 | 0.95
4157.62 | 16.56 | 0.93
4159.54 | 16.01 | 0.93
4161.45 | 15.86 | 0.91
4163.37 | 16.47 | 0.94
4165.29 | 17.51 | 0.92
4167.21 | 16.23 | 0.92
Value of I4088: 2.7 A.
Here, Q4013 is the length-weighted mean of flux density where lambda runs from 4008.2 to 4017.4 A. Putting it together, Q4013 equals 16.8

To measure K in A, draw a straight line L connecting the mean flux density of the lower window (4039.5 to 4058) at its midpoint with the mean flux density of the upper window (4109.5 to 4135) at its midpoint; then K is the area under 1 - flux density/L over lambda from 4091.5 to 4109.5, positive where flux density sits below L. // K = 2.3 A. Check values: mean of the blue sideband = 17.7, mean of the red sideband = 16.9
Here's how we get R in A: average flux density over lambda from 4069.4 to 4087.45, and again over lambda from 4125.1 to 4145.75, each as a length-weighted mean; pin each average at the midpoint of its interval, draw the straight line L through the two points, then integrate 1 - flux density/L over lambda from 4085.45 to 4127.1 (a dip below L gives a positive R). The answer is 2.6 A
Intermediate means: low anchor 16.5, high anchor 16.9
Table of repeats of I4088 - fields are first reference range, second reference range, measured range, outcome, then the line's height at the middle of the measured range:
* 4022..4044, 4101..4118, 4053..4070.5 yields -0.84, 17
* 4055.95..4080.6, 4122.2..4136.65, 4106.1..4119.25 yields 1.01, 17.3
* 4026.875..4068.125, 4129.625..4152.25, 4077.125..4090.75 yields 1.17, 17.2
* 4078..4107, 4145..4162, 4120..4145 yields -1.59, 15.8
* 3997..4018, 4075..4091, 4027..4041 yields -0.87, 16.5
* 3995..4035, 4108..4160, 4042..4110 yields 1.21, 16.7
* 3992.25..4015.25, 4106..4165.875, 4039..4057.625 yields -1.07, 16.7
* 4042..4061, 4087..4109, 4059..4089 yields -1.11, 16.3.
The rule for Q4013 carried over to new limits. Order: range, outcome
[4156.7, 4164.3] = 16.2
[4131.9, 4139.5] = 16.8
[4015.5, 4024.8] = 17.5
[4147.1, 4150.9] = 15.3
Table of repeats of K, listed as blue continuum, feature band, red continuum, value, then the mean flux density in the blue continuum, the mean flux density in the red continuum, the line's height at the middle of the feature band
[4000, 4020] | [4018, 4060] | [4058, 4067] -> -0.58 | 16.8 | 17.7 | 17.3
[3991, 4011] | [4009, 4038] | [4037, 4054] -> 0.15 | 16.9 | 17.8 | 17.4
